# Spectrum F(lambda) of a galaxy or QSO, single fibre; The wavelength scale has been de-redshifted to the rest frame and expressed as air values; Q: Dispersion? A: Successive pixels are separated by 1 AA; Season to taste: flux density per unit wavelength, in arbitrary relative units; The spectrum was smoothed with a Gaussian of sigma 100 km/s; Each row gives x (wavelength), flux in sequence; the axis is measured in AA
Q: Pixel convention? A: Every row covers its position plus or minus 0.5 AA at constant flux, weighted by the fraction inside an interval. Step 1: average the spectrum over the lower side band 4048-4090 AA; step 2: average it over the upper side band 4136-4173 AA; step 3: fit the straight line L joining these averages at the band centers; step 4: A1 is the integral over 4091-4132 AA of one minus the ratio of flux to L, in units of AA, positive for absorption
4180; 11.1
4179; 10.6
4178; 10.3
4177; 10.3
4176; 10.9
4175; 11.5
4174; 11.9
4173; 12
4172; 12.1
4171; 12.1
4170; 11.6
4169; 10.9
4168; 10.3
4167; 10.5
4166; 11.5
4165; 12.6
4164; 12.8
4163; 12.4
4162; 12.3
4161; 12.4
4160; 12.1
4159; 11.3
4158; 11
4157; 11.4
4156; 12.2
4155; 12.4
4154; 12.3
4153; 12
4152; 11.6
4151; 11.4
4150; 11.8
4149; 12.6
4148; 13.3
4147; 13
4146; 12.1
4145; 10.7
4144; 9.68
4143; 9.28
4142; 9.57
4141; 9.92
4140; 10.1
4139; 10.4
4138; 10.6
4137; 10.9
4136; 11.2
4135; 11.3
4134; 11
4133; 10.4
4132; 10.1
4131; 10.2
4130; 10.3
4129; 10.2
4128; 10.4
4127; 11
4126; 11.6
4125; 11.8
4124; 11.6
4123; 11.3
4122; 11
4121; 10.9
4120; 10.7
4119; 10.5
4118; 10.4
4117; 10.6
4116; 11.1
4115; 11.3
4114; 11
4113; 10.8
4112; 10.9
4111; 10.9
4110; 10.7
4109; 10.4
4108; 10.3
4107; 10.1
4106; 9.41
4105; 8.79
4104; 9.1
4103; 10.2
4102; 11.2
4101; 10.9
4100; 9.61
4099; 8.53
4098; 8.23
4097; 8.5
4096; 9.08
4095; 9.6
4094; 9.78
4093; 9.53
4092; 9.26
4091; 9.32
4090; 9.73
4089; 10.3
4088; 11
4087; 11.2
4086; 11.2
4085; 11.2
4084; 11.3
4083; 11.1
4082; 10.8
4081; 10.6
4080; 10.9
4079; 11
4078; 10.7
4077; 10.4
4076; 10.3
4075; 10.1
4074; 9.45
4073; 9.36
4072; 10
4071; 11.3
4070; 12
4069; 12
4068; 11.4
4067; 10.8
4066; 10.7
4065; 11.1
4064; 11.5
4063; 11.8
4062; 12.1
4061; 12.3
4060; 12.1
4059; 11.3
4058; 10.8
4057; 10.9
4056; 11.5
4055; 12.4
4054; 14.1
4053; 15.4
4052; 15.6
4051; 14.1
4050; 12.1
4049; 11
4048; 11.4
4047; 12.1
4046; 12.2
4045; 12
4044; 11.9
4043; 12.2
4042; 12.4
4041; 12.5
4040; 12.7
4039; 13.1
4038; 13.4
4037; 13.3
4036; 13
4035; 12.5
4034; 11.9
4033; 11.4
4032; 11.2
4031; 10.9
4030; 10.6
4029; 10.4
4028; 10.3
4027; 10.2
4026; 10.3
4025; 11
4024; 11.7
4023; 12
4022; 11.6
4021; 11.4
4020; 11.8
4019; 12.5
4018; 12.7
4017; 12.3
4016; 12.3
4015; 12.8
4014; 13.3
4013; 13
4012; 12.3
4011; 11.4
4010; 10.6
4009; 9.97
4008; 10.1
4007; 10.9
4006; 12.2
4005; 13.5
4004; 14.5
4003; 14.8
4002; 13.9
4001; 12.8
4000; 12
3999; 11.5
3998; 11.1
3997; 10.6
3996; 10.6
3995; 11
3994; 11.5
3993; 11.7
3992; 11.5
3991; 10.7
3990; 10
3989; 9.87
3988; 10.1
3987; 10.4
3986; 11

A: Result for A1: 4.2 AA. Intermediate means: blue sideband 11.4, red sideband 11.5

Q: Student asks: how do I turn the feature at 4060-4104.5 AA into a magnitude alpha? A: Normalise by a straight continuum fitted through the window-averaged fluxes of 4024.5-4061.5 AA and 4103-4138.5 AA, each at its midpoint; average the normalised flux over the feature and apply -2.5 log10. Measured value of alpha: 0.09 mag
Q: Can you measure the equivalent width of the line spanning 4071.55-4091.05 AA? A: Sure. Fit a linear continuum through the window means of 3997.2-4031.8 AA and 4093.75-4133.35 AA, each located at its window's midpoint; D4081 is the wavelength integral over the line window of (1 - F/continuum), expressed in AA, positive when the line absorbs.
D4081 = 0.5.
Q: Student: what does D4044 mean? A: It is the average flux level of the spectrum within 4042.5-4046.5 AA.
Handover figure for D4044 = 12.1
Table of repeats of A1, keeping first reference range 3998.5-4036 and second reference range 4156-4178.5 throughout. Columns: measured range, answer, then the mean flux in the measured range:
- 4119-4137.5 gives 1.2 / 10.9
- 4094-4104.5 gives 2.0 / 9.51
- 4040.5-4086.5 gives 0.7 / 11.6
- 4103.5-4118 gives 1.6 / 10.4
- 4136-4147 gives 1.1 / 10.5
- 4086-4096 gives 1.5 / 9.99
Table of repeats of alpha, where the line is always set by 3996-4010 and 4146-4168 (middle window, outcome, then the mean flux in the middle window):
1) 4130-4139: 0.13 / 10.7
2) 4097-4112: 0.21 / 9.87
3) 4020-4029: 0.09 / 11.1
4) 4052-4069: 0.00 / 12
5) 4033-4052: -0.04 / 12.5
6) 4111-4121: 0.11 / 10.8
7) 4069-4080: 0.14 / 10.6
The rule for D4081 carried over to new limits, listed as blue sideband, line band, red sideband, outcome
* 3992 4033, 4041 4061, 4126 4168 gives -1.4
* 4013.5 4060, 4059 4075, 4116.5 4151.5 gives 0.8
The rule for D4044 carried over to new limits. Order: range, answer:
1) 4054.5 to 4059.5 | 11.4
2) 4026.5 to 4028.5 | 10.2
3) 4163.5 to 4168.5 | 11.5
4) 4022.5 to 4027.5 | 11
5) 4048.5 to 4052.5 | 13.2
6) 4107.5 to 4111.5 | 10.6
